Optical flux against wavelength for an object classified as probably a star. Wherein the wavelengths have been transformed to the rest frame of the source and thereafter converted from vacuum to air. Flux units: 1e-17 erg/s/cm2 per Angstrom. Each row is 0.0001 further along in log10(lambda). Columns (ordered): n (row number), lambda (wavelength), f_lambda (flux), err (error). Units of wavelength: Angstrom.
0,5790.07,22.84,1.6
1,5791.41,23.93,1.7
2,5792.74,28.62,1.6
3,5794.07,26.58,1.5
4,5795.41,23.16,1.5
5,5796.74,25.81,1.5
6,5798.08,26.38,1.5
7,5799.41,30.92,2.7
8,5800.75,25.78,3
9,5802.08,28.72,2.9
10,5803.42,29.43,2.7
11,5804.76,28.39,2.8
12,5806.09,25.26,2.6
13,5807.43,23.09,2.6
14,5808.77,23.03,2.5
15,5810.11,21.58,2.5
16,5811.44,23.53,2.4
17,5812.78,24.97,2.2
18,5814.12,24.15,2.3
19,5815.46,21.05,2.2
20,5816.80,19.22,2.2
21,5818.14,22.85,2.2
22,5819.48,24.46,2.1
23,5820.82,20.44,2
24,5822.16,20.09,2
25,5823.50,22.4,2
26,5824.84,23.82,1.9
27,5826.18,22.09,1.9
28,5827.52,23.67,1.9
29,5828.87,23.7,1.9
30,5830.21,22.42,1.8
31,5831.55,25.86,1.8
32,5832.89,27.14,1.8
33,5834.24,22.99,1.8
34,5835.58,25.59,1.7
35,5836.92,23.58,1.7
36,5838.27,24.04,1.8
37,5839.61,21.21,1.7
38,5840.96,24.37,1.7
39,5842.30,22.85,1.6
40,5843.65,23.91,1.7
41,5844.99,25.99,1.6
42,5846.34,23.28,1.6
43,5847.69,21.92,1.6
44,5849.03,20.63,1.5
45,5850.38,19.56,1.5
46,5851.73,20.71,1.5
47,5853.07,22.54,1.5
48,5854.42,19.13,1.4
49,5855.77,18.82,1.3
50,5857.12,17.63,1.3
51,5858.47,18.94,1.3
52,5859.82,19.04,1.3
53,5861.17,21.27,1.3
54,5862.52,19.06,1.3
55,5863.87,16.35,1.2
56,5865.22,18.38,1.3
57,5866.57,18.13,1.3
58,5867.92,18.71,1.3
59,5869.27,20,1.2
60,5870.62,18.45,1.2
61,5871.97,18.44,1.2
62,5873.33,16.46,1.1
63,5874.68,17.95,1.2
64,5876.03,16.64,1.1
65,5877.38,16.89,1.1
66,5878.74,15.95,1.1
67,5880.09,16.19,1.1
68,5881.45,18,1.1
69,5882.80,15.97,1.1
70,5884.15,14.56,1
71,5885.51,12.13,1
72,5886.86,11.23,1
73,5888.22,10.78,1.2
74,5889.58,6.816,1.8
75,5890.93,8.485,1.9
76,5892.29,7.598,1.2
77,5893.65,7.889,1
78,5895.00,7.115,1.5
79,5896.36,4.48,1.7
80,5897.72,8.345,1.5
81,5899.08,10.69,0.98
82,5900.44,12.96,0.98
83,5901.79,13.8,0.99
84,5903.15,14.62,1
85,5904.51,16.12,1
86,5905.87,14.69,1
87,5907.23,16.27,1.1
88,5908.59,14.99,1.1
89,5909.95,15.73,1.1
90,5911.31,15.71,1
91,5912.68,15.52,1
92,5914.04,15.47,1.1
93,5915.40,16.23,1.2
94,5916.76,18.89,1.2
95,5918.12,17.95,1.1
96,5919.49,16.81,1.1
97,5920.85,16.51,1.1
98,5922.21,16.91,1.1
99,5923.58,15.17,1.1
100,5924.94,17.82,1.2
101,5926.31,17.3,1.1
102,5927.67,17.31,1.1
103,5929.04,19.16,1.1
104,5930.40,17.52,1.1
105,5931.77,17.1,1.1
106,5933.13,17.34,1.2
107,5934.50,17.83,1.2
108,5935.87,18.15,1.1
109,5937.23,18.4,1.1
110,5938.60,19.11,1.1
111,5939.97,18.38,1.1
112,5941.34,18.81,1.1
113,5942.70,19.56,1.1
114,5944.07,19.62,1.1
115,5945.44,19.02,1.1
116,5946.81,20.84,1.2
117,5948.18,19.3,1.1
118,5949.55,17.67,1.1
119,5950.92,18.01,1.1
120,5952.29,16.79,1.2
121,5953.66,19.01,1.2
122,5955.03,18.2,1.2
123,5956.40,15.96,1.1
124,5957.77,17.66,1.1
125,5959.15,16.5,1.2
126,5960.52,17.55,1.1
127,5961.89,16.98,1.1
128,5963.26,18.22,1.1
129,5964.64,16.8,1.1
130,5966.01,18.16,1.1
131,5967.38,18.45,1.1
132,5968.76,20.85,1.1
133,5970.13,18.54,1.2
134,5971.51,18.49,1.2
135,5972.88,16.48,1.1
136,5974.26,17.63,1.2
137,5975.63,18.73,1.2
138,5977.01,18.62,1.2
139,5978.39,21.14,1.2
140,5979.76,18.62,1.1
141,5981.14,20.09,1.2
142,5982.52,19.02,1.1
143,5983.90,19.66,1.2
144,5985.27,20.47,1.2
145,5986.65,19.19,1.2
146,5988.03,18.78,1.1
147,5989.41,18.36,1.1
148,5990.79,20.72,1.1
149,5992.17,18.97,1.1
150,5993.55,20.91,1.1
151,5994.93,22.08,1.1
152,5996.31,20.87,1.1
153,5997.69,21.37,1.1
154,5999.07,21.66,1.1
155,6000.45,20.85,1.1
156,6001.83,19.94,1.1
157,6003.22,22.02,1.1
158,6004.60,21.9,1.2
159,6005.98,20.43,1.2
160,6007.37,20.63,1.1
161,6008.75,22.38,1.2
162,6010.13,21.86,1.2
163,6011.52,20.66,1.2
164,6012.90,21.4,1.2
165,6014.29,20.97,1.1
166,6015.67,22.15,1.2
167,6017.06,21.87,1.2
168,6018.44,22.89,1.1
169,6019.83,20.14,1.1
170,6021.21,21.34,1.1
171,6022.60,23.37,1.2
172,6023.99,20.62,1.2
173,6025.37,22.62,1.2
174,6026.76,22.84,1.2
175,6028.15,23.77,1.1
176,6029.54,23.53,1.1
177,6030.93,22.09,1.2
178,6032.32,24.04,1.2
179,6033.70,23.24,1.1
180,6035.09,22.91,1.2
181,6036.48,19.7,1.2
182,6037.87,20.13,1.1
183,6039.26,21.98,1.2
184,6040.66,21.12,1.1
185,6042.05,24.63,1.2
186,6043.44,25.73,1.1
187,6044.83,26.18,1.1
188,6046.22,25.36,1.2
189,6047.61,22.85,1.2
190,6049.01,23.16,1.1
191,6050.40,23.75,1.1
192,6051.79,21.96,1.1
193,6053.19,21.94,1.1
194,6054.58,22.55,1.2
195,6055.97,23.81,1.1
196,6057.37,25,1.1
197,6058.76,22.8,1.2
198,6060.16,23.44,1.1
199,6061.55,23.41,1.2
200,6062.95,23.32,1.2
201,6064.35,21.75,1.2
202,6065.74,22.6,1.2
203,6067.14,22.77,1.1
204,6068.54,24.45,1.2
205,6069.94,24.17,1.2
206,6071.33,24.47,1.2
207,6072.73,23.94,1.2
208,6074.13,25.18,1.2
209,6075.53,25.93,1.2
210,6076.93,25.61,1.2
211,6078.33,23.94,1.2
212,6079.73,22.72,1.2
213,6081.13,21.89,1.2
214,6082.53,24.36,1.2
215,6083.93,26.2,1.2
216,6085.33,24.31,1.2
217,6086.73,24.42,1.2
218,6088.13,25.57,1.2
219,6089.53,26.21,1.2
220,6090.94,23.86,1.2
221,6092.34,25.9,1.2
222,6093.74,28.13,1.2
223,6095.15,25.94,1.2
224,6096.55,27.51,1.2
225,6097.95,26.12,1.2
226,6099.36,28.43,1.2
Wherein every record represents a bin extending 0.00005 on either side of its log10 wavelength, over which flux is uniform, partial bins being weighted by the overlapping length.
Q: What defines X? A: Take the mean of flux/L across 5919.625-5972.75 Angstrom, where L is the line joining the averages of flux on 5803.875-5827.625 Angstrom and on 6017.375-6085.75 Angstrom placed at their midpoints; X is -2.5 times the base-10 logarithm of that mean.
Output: 0.27 mag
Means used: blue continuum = 23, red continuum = 23.3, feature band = 18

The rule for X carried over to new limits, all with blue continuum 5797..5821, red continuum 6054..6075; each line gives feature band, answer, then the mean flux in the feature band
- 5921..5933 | 0.37 mag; 17.3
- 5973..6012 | 0.18 mag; 20.2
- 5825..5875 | 0.16 mag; 21.3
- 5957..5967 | 0.35 mag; 17.4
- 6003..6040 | 0.09 mag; 21.9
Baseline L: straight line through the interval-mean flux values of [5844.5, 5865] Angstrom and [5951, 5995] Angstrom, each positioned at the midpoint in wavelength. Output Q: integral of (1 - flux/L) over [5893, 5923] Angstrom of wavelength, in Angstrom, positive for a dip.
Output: 8.4 Angstrom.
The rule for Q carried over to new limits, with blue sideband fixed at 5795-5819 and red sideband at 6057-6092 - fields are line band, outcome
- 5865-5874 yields 2.3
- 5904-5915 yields 4.0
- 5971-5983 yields 2.8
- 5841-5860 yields 2.7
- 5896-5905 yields 4.7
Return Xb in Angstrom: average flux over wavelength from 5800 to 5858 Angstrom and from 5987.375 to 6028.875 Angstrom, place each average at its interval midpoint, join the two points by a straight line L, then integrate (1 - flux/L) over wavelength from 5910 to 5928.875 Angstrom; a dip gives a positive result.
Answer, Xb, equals 4.6 Angstrom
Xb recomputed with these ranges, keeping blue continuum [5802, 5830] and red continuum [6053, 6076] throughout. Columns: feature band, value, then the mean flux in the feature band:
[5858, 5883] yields 5.9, 18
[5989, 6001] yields 1.5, 20.7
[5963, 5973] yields 2.2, 18.3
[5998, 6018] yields 1.9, 21.4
